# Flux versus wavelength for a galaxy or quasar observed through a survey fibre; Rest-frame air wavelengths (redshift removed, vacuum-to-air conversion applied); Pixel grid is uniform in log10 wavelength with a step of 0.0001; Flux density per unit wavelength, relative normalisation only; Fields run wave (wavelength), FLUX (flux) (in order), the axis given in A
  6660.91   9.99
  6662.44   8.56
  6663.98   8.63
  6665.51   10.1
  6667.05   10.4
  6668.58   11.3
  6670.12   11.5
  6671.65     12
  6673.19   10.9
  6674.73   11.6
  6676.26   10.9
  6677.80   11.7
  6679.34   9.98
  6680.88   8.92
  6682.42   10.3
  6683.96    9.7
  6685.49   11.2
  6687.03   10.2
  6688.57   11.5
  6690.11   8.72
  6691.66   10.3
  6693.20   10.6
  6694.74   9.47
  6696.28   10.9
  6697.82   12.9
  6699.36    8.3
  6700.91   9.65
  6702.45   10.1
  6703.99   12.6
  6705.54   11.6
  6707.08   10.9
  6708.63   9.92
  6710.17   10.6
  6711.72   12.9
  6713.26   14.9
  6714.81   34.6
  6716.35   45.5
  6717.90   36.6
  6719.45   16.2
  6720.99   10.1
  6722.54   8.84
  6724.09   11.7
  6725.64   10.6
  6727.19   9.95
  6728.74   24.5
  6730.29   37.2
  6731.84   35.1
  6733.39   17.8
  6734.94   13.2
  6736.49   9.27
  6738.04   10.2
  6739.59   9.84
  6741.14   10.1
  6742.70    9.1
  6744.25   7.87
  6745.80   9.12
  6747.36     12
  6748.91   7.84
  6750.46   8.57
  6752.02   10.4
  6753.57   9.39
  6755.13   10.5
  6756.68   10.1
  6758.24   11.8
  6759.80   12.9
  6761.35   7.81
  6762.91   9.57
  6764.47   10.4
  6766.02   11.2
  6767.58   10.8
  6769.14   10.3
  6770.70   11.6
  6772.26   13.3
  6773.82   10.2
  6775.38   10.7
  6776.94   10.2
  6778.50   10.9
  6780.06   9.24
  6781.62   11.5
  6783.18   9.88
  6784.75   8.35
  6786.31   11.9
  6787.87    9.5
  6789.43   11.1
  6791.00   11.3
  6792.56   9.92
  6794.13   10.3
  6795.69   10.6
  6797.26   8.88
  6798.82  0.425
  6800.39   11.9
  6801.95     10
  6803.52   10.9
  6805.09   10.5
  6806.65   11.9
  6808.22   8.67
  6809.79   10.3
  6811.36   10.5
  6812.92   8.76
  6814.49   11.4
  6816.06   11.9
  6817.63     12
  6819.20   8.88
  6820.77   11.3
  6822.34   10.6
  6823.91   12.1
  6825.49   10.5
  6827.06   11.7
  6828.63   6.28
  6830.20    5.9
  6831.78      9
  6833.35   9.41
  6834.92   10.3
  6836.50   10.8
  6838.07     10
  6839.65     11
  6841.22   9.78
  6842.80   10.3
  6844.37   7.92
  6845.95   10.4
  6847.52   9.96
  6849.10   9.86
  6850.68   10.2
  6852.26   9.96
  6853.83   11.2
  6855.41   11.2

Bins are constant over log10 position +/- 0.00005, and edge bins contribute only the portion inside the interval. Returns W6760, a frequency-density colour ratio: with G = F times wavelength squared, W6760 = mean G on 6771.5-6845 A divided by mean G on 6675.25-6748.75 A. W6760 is 0.74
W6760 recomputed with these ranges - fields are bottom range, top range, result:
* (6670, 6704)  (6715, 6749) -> 1.63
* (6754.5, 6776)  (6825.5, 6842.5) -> 0.90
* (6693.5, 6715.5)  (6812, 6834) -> 0.81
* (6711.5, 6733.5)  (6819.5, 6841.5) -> 0.46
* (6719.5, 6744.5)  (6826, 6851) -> 0.66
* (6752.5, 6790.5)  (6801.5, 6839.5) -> 0.98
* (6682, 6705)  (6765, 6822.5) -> 1.02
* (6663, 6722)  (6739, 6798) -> 0.80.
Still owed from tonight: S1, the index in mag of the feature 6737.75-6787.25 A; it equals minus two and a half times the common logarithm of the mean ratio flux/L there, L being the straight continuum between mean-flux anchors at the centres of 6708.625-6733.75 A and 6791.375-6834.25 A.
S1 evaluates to 0.46 mag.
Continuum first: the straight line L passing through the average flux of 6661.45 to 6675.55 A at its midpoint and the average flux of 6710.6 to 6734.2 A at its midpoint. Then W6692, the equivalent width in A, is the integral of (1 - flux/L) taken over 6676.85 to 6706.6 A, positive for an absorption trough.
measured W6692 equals 9.2 A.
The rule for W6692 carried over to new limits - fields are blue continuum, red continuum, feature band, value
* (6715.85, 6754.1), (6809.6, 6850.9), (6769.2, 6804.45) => 6.75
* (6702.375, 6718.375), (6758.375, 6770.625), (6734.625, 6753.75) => 5.68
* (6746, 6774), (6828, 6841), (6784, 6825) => -2.08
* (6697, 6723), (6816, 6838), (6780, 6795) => 2.19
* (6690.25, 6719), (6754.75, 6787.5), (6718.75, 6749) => -1.61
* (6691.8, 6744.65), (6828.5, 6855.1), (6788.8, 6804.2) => 2.96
